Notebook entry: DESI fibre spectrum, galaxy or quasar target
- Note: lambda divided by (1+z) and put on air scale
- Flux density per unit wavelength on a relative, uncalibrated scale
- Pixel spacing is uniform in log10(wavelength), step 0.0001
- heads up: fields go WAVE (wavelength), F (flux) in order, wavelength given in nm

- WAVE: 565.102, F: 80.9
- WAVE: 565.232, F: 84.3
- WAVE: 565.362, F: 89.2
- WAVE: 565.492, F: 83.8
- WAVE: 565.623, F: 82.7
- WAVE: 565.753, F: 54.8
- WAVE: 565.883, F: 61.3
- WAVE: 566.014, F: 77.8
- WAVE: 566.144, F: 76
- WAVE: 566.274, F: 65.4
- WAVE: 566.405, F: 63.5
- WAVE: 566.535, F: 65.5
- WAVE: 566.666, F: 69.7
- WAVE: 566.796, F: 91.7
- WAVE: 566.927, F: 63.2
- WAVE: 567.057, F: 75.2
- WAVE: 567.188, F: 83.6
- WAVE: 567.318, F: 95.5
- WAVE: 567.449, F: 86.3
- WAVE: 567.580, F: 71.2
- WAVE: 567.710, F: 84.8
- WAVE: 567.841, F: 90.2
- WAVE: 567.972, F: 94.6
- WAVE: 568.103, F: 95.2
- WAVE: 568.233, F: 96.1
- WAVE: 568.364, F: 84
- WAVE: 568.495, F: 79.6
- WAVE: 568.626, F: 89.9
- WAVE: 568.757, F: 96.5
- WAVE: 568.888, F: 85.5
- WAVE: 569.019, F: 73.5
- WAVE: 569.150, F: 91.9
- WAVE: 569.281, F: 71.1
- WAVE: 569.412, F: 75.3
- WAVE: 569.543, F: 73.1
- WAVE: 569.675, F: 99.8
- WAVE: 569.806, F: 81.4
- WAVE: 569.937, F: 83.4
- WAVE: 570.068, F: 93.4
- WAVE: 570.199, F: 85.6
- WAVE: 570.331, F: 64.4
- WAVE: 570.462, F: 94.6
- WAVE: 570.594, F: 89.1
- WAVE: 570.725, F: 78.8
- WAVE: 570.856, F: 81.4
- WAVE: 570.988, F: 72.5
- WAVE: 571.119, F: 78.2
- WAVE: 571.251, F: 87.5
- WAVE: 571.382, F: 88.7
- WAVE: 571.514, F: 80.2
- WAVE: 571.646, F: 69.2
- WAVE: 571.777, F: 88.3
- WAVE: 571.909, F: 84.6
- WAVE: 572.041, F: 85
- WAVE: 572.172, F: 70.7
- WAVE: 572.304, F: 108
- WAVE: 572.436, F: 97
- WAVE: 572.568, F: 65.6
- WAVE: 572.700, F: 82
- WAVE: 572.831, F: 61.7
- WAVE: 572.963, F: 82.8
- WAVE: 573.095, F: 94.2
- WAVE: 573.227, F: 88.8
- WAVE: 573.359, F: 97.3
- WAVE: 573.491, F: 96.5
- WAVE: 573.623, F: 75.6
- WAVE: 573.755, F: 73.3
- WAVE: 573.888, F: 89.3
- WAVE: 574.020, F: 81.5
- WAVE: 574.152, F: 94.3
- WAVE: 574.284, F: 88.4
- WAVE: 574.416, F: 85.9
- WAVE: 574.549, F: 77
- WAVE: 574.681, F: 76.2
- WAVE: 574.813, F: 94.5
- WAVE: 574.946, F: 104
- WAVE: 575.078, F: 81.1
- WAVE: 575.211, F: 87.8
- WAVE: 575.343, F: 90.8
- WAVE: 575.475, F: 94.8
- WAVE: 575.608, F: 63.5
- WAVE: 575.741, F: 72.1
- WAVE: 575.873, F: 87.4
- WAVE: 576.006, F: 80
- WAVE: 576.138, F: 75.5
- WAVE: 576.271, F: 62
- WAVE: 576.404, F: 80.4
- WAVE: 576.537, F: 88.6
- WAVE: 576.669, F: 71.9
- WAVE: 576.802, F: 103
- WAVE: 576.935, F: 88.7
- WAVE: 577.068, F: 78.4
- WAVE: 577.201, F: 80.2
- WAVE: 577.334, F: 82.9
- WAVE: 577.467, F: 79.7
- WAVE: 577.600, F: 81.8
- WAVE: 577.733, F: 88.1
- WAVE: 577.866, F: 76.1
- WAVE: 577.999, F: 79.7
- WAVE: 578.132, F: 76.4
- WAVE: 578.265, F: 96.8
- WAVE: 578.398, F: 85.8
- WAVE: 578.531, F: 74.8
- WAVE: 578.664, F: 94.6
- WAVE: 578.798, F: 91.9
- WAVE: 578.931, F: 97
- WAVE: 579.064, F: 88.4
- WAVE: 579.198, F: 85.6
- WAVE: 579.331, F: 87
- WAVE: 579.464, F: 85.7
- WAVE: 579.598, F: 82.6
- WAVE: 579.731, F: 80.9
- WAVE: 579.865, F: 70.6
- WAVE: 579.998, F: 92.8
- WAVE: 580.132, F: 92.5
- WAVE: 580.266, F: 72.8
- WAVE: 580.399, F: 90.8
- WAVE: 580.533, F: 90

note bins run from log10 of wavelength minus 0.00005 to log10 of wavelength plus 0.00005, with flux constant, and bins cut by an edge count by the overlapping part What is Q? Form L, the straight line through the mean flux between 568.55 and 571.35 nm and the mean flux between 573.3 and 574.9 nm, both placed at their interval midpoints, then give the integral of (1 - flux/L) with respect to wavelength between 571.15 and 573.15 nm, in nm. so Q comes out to 0.04 nm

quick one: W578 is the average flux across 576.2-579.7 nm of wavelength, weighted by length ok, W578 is 84.1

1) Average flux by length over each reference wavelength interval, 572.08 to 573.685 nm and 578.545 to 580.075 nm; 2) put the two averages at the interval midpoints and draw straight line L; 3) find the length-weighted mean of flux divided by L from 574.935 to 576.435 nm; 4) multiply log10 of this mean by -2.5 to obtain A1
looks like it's 0.06 mag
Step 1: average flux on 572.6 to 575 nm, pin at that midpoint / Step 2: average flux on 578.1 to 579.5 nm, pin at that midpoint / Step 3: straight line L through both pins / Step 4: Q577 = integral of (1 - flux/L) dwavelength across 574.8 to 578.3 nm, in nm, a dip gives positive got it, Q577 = 0.16 nm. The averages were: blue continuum 85.4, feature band 82.9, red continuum 88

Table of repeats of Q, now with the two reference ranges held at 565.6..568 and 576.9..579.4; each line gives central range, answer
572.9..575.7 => -0.15 nm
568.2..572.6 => -0.27 nm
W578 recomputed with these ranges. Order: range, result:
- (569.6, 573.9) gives 83.8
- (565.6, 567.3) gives 72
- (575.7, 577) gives 81.1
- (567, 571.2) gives 84.3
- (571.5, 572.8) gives 82.6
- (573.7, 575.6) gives 86.4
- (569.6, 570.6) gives 86.1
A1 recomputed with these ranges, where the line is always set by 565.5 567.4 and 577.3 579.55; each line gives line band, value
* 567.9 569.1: -0.17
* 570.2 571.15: -0.03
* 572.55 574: -0.03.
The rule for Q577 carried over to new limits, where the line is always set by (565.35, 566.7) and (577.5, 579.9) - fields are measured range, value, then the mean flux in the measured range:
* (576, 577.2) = 0.02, 80.9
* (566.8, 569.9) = -0.45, 84.4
